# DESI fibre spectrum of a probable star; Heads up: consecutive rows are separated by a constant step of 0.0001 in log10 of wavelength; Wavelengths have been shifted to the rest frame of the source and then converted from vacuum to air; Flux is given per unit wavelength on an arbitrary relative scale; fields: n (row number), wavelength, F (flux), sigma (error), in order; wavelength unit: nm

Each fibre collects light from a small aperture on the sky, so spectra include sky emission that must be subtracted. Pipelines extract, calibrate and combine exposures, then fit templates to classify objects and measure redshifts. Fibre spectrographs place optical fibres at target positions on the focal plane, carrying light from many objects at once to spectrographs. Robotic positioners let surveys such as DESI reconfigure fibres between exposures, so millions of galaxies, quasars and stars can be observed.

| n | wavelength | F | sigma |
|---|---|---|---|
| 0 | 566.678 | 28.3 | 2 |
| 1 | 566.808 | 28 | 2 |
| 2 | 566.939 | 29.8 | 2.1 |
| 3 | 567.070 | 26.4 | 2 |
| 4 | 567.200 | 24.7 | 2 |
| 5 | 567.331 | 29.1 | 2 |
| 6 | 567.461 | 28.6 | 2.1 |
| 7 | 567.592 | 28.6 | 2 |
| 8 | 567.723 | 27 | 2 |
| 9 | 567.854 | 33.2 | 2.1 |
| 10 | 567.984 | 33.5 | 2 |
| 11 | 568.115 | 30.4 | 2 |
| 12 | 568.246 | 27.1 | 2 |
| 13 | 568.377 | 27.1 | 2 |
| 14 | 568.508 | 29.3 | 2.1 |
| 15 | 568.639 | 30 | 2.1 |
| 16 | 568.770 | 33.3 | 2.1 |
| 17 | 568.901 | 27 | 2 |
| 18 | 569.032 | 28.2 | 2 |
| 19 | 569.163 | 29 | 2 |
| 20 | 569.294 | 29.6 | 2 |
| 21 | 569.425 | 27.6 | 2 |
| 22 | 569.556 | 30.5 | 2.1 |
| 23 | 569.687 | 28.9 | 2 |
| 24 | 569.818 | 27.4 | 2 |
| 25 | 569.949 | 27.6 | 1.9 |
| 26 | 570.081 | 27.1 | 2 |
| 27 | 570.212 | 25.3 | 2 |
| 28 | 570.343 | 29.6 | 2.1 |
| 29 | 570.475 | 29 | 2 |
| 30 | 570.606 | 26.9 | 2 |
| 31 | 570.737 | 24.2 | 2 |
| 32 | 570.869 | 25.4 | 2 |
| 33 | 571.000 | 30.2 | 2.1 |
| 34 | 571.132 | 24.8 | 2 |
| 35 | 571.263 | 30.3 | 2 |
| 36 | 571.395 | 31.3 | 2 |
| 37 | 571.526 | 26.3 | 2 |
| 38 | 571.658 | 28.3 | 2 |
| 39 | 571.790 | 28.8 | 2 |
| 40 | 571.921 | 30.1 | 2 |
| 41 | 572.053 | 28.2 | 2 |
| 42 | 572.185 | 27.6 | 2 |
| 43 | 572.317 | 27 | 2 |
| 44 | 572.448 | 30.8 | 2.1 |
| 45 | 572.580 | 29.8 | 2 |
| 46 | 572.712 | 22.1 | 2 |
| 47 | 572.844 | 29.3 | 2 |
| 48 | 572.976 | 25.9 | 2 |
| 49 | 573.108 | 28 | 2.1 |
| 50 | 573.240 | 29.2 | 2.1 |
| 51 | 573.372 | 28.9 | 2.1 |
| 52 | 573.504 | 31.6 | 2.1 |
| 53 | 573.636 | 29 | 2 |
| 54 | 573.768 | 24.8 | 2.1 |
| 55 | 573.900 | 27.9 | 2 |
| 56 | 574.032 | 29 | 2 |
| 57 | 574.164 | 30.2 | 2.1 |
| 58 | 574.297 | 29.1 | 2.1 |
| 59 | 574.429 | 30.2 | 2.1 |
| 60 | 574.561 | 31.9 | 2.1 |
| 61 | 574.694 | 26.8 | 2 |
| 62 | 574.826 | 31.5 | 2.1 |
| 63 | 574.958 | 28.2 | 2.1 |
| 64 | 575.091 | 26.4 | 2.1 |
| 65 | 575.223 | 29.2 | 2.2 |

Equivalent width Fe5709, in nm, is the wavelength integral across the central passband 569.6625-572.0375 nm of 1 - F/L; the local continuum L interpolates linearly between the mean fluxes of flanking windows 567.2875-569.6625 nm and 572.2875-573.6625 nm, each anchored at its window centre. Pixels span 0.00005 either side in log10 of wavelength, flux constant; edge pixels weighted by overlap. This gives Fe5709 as 0.08 nm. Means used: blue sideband 29.4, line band 27.9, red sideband 28.4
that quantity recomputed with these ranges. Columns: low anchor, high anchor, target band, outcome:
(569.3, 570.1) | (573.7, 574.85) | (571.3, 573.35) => 0.03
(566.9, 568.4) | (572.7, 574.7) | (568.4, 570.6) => 0.01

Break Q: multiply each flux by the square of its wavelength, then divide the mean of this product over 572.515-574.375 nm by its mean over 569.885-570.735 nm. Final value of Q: 1.0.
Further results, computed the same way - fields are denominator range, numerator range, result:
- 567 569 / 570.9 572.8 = 0.99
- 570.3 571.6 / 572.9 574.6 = 1.05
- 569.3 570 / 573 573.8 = 1.02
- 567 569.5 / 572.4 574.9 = 1.01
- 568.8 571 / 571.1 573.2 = 1.02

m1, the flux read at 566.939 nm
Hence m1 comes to 29.8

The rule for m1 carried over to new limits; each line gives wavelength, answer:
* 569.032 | 28.2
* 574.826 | 31.5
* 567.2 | 24.7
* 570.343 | 29.6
